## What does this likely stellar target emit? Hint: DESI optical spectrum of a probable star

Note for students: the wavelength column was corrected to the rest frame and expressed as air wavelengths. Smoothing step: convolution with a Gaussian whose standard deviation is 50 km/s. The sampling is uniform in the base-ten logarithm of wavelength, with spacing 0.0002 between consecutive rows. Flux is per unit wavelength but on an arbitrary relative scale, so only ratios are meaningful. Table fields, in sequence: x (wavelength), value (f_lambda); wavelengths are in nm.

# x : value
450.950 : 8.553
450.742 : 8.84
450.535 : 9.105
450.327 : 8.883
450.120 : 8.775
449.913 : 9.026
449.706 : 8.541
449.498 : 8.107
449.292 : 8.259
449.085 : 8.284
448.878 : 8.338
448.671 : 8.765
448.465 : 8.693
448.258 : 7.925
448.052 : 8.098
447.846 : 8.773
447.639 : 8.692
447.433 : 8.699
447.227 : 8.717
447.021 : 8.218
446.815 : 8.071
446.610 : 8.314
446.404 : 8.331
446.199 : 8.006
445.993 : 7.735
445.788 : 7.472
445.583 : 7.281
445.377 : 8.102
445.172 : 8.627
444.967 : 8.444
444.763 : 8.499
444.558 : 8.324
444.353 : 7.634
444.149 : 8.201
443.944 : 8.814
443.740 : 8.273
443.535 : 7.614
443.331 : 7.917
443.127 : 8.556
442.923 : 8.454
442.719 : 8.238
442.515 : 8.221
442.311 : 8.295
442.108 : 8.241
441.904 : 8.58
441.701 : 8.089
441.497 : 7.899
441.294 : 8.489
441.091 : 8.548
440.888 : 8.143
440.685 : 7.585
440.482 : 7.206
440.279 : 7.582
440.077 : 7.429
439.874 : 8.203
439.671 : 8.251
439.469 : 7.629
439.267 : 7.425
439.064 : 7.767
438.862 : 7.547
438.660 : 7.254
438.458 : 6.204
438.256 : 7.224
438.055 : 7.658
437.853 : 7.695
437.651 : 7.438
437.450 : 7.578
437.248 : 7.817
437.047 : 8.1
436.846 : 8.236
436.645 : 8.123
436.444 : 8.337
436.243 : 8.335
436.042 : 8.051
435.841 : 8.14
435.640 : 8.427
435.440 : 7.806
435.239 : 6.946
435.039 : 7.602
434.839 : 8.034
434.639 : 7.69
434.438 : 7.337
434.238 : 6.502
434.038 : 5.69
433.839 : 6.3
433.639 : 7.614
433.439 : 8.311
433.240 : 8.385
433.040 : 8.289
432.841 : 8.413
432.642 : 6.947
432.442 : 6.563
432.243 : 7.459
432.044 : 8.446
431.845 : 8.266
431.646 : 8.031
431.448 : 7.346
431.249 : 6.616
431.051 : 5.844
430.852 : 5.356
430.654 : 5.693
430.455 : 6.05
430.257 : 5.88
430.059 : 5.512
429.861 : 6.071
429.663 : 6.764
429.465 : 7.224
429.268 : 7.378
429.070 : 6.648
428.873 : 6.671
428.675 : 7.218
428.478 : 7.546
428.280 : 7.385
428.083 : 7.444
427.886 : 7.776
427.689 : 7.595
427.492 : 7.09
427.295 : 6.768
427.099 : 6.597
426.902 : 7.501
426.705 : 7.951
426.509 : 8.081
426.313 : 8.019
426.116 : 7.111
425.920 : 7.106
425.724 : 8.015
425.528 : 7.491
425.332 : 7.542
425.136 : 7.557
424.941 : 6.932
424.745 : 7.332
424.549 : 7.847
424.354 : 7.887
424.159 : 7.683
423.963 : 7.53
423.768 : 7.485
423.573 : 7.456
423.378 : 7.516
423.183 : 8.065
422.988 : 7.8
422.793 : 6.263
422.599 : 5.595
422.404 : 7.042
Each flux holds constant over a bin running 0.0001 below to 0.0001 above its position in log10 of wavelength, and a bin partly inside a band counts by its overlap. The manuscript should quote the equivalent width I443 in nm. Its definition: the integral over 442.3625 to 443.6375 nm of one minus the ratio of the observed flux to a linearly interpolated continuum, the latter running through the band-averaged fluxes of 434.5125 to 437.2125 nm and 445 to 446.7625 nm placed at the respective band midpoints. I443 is -0.03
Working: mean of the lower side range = 7.98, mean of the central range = 8.17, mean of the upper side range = 8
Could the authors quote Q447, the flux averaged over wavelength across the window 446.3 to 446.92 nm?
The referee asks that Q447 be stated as 8.25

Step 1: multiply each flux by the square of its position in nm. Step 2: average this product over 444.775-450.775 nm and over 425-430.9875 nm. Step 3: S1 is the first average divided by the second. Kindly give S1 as 1.31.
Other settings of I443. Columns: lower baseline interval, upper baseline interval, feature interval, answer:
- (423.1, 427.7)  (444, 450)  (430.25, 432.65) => 0.275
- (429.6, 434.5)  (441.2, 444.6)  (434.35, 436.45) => -0.149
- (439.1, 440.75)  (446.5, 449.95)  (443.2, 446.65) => 0.014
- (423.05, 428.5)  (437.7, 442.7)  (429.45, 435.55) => 0.465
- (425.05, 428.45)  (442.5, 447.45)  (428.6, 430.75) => 0.320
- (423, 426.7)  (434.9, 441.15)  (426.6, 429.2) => 0.133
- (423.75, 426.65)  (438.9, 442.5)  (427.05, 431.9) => 0.547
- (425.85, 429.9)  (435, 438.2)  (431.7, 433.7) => -0.072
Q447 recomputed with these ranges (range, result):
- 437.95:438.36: 7.44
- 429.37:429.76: 6.99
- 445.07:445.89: 7.86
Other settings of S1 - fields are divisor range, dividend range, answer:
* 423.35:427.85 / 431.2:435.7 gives 1.04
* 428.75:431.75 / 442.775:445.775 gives 1.34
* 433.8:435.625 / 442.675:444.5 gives 1.19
